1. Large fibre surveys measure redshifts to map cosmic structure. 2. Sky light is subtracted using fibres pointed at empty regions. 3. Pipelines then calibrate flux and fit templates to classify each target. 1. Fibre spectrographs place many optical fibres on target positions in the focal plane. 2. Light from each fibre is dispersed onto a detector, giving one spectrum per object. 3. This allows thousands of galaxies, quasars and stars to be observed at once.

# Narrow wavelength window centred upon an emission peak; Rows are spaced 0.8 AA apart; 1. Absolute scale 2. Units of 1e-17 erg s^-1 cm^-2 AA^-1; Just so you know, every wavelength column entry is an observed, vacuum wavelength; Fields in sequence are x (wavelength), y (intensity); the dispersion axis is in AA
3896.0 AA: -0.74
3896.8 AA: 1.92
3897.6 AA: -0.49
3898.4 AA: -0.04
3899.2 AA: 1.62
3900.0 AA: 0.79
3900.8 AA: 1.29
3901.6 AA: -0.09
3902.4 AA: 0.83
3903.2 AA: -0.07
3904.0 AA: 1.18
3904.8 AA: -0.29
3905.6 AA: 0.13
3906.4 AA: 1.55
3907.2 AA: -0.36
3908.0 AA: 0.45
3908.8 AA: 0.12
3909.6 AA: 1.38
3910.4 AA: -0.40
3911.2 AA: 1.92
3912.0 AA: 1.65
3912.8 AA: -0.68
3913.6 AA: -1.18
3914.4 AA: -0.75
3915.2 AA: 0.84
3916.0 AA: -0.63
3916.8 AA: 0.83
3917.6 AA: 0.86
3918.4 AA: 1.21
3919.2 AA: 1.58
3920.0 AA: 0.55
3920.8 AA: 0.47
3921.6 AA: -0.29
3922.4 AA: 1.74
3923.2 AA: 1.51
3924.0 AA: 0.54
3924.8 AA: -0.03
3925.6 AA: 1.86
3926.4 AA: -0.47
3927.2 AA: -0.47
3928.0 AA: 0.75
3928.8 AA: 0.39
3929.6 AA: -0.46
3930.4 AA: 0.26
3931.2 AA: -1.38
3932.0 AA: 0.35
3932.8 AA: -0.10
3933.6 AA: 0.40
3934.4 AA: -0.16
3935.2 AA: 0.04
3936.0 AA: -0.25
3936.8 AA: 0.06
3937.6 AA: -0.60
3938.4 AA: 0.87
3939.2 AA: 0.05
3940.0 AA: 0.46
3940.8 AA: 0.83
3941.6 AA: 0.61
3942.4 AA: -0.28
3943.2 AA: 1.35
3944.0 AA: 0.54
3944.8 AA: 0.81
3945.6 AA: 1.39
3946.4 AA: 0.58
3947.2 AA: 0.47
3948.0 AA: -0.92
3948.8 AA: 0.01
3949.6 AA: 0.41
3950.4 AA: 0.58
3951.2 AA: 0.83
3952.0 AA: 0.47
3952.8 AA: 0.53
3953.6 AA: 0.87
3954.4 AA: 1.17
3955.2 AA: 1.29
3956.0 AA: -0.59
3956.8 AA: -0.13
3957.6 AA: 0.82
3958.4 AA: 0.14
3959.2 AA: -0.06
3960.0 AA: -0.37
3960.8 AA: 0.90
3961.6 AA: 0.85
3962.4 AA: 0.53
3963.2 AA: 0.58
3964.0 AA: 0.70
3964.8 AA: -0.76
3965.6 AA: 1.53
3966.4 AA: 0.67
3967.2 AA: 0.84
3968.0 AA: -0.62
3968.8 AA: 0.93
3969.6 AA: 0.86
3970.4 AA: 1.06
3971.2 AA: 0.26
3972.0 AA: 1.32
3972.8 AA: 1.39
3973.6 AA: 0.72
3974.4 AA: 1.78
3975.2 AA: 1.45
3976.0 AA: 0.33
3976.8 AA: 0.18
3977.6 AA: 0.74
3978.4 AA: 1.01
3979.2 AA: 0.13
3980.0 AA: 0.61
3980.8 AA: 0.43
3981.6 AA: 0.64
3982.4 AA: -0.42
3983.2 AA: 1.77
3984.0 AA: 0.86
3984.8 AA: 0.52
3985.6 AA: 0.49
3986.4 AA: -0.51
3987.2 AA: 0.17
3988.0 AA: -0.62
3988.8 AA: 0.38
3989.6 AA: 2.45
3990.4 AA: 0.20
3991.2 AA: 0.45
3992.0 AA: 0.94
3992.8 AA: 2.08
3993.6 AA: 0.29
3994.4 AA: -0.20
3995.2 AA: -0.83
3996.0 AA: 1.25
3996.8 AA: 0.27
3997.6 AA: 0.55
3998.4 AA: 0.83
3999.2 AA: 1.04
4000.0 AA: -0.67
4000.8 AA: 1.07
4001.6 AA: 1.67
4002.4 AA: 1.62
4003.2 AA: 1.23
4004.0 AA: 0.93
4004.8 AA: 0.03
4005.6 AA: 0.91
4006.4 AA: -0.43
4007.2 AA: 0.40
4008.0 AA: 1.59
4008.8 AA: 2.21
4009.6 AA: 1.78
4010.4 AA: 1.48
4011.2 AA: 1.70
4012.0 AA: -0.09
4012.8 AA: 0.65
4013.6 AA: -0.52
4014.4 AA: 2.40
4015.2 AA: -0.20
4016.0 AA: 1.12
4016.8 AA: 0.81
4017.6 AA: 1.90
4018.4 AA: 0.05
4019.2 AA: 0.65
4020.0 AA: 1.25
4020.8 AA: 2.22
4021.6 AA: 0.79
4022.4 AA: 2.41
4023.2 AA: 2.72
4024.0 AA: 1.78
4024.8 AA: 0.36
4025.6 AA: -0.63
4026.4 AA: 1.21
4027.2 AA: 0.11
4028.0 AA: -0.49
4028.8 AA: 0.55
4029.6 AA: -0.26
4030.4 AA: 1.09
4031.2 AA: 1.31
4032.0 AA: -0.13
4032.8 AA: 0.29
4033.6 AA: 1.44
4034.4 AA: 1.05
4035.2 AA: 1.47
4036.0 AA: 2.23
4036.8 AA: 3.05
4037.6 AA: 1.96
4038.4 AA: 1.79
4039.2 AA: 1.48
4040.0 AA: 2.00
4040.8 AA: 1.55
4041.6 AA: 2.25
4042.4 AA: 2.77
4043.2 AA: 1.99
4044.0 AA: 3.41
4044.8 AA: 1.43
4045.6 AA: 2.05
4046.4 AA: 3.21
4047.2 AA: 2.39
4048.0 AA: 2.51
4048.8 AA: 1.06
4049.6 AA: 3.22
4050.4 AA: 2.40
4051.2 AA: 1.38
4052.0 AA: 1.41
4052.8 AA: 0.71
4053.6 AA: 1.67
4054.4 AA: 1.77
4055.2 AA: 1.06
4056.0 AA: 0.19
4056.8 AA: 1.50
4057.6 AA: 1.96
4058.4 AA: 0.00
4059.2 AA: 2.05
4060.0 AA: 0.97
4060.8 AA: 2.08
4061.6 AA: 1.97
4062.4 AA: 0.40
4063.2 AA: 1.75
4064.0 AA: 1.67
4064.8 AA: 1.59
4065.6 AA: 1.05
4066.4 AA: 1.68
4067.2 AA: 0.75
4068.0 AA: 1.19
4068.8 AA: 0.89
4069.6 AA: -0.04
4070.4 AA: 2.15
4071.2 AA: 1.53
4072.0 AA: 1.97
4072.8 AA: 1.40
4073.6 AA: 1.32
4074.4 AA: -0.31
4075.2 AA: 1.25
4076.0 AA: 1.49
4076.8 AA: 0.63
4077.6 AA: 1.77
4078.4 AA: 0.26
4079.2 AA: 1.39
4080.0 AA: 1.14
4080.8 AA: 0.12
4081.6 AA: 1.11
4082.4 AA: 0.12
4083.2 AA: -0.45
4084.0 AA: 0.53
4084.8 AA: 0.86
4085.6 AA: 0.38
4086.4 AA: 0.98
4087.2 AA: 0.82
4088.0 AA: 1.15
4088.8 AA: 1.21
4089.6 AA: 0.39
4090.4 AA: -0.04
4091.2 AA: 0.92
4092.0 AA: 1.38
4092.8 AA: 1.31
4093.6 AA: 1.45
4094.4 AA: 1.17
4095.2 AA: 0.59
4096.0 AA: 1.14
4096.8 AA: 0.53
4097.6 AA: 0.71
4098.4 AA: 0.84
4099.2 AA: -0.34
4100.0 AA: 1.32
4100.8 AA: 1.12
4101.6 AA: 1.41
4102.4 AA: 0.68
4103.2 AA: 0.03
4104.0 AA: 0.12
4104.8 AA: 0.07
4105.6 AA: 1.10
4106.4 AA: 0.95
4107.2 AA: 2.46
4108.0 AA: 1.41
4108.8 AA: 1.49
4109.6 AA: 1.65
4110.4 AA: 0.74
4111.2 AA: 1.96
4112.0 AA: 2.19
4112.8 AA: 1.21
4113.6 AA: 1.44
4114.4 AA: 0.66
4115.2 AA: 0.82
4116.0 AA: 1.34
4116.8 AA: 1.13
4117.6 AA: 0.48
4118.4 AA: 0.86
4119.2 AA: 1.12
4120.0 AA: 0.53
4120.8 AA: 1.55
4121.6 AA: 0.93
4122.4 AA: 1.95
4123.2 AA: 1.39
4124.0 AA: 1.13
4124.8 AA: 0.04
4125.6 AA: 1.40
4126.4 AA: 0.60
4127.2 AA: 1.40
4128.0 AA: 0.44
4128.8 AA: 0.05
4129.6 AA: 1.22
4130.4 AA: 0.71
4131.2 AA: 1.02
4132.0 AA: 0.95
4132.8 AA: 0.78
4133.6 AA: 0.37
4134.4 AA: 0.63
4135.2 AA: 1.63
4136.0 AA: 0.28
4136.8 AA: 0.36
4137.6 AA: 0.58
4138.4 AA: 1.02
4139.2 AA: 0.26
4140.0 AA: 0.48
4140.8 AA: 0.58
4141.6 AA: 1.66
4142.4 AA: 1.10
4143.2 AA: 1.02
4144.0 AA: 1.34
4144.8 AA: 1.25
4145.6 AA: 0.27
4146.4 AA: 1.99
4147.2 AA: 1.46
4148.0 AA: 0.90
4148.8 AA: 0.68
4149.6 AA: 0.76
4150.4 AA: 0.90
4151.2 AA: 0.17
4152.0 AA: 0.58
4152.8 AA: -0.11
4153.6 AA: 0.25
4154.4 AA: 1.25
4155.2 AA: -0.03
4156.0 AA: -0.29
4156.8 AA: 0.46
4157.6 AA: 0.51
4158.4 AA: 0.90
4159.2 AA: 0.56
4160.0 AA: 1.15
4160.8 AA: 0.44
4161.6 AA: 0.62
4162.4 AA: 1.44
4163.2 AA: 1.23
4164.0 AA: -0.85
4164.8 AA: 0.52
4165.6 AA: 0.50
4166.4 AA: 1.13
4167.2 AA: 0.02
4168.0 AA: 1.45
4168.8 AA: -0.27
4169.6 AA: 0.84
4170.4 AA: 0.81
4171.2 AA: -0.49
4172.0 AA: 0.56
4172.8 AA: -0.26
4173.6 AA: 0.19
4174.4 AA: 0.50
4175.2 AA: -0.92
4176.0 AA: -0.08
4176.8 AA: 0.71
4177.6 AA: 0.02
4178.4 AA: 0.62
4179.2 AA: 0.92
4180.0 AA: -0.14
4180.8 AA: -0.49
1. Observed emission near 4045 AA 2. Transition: Lyman alpha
